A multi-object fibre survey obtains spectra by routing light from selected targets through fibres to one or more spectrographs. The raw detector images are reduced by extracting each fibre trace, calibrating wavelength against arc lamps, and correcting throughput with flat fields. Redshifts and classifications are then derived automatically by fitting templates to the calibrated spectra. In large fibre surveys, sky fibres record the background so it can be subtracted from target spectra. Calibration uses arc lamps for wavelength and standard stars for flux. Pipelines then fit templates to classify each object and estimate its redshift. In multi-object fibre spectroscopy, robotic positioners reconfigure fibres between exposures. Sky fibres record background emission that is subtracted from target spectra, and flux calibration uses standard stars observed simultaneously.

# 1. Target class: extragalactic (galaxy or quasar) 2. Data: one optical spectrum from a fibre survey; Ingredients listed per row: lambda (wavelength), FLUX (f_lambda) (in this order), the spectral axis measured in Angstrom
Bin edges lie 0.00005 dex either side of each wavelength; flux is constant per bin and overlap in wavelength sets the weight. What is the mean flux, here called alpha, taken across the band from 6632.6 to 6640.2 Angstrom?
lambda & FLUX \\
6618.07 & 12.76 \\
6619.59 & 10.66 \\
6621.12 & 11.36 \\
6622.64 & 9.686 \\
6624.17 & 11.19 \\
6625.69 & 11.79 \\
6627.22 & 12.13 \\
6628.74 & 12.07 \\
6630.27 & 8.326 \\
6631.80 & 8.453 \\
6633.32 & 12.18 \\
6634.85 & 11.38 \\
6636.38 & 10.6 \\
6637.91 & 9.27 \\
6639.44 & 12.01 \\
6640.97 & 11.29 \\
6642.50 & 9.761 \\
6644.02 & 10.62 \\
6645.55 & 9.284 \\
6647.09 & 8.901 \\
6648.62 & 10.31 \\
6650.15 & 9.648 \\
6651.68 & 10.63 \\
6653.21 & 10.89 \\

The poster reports 11.1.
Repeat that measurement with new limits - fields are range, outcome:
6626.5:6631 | 10.9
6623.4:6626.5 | 11.5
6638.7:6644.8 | 10.9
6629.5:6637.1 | 10.2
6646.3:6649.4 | 9.58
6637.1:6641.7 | 10.8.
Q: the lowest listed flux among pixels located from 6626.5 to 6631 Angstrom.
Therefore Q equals 8.326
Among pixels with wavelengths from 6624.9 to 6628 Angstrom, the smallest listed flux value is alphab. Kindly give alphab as 11.79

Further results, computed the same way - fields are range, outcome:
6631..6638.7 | 8.453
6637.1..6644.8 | 9.27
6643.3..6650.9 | 8.901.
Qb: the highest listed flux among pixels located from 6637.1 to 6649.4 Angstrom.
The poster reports 12.01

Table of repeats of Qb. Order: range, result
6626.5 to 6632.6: 12.13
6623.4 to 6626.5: 11.79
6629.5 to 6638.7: 12.18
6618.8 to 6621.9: 11.36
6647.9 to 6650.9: 10.31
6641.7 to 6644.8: 10.62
